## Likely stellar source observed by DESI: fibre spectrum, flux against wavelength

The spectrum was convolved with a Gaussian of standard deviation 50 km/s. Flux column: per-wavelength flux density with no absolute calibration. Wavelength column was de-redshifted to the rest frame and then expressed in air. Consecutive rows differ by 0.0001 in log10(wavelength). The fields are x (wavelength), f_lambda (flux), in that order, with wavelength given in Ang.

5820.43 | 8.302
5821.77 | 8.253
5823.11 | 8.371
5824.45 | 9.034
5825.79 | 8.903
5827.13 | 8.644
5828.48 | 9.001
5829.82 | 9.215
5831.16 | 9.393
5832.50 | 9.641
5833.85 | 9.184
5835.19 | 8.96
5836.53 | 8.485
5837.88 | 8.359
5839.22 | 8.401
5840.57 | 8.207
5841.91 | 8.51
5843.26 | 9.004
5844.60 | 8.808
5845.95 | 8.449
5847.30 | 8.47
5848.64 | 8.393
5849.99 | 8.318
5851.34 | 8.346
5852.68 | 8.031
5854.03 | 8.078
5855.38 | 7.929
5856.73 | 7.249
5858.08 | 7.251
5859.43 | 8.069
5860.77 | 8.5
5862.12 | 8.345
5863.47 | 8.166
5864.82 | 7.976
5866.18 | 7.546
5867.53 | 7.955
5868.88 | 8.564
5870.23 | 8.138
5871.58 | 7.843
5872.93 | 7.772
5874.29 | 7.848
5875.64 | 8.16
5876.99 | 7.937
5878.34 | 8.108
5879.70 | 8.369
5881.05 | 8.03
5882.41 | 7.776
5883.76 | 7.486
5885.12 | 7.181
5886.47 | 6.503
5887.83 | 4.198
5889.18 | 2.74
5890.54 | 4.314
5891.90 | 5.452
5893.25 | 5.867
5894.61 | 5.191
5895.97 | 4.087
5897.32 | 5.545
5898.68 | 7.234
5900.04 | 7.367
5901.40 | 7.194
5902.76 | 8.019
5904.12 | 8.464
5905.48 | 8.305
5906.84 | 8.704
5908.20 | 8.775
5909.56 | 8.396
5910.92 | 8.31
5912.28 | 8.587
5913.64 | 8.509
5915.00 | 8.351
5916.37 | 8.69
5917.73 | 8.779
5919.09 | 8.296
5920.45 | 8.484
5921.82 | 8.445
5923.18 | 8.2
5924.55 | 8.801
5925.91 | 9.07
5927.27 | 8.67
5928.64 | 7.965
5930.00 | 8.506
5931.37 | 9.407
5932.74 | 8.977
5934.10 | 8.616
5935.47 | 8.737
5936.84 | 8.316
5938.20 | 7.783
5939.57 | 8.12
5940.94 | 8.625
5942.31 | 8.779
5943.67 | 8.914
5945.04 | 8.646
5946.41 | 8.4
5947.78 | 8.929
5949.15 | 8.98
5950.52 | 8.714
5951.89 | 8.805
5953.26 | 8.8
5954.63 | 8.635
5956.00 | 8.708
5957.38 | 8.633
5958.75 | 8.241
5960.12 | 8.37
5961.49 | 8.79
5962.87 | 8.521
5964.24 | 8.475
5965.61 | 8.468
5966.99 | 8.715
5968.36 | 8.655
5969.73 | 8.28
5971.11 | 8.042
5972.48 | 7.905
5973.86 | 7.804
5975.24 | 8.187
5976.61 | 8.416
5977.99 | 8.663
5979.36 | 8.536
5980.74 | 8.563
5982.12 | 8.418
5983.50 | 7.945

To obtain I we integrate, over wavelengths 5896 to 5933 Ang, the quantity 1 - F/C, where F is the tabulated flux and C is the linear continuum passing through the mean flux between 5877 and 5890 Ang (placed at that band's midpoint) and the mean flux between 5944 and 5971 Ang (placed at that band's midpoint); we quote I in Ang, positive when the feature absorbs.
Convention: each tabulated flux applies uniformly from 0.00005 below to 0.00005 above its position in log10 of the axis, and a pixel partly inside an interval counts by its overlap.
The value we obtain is -3.3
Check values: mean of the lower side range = 6.75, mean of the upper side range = 8.61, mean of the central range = 8.22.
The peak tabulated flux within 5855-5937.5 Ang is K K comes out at 9.407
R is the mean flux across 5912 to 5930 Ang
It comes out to 8.53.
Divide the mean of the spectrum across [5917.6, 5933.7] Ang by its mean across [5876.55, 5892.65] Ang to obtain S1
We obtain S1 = 1.33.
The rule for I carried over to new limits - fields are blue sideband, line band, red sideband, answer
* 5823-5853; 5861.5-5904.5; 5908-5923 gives 7.8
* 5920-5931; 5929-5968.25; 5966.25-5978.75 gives -0.9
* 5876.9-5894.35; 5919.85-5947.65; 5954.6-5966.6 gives -3.0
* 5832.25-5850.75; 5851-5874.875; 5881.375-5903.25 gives -1.5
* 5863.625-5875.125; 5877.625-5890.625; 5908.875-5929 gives 2.5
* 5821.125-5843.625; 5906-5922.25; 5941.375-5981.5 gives 0.2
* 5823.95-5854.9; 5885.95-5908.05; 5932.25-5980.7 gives 6.0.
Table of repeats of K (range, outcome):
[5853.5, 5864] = 8.5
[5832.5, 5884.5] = 9.641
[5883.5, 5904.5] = 8.464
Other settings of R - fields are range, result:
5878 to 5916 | 7.04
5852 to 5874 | 7.96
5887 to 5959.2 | 7.91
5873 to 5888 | 7.54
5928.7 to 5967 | 8.62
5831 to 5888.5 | 8.08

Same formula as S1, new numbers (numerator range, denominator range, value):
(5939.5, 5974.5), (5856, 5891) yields 1.15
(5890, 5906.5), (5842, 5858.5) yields 0.79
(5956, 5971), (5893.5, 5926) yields 1.08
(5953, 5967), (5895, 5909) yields 1.17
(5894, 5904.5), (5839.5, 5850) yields 0.77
